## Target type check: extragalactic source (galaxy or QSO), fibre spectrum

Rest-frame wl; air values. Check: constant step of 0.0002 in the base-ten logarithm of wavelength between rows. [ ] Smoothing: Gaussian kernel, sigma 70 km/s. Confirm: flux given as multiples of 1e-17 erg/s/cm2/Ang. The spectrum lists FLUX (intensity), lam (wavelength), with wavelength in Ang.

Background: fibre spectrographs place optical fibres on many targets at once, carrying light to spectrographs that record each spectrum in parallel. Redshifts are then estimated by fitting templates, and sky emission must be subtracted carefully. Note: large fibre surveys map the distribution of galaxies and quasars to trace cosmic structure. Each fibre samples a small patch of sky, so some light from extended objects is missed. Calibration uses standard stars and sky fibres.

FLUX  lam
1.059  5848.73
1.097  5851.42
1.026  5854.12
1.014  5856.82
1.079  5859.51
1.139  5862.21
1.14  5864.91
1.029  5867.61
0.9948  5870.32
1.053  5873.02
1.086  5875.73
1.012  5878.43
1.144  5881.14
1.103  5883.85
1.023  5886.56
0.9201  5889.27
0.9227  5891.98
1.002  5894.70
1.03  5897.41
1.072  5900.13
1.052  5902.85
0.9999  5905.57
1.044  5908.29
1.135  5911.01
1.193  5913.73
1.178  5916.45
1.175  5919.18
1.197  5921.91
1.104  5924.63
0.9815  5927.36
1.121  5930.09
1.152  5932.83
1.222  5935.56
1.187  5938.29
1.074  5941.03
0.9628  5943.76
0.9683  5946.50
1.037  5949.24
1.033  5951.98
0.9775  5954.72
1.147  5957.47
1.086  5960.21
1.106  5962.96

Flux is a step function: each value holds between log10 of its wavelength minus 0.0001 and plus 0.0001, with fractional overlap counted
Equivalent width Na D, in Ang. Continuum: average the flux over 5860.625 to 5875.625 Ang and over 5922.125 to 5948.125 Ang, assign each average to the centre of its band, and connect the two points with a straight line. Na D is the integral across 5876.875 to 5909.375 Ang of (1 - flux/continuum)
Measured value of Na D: 1.6 Ang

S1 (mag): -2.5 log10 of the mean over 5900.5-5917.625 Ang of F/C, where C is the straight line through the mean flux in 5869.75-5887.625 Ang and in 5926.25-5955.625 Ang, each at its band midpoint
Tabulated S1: -0.033 mag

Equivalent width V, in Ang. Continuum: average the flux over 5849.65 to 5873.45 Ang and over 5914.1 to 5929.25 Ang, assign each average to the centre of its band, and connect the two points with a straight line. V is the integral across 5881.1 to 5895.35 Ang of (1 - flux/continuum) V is 1.1 Ang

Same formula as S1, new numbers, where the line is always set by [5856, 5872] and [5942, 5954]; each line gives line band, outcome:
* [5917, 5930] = -0.10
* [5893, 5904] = 0.01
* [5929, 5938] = -0.16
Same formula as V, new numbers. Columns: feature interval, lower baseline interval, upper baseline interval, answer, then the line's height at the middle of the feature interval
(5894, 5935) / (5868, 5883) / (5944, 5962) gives -2.1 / 1.05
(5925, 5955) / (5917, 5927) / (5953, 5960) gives 0.9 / 1.1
